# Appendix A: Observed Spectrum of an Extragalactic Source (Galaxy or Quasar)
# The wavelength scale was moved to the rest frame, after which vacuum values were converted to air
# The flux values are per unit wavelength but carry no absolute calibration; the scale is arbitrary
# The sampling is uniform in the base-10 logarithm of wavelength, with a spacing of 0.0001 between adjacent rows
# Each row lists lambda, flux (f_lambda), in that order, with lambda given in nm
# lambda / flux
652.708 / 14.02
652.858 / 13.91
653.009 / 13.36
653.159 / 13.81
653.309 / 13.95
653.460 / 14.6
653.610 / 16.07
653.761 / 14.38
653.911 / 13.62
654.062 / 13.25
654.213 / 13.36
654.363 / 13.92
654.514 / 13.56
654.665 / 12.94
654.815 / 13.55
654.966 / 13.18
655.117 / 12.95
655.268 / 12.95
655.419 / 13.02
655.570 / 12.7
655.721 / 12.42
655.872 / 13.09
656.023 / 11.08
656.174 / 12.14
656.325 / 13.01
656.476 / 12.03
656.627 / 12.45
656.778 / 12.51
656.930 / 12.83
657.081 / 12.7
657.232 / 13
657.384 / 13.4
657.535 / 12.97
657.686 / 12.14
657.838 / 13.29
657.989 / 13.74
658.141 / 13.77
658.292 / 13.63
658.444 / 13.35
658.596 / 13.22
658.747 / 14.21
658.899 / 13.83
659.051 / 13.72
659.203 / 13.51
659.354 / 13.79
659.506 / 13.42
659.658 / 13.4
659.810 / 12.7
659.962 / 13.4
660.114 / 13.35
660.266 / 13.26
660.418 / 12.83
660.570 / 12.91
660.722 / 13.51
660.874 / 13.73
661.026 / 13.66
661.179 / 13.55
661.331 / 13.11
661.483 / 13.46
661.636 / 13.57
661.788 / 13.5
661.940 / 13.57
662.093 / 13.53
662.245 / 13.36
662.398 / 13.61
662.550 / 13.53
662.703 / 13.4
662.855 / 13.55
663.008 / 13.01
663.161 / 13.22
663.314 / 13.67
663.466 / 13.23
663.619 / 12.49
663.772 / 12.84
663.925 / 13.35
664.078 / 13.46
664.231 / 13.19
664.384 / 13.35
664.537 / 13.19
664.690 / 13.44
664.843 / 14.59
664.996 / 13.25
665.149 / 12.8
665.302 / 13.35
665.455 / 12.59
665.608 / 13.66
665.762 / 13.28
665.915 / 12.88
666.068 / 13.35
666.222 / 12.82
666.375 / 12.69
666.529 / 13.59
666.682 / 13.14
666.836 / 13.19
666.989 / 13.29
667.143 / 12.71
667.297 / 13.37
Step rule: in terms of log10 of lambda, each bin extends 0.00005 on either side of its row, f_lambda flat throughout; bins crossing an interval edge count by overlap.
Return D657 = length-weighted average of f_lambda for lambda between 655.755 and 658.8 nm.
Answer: 12.9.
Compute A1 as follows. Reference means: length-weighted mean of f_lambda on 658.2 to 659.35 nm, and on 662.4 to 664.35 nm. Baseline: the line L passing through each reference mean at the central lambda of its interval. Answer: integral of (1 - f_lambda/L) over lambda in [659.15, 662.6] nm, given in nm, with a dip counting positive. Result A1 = 0.02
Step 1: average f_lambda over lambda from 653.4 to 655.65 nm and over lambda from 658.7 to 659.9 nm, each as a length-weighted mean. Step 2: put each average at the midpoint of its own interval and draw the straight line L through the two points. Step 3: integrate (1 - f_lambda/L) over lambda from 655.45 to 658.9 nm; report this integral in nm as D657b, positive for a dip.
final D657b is 0.17 nm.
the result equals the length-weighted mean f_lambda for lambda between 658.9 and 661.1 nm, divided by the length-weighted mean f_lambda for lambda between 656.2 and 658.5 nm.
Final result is 1.03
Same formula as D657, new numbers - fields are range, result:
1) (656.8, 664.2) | 13.3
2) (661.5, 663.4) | 13.5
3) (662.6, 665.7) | 13.3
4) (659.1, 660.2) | 13.4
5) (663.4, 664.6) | 13.1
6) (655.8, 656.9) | 12.3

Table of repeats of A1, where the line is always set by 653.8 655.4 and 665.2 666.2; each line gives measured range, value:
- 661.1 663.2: -0.03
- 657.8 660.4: -0.04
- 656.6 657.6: 0.03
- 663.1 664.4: 0.00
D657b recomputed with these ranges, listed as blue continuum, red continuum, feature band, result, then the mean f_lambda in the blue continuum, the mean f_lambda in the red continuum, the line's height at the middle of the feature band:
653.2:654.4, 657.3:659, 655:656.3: 0.118 nm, 14.1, 13.4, 13.8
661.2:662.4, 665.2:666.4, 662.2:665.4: -0.011 nm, 13.5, 13.1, 13.3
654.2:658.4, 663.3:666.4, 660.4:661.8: -0.033 nm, 12.9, 13.2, 13.1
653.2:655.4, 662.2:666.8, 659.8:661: 0.016 nm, 13.7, 13.3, 13.4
